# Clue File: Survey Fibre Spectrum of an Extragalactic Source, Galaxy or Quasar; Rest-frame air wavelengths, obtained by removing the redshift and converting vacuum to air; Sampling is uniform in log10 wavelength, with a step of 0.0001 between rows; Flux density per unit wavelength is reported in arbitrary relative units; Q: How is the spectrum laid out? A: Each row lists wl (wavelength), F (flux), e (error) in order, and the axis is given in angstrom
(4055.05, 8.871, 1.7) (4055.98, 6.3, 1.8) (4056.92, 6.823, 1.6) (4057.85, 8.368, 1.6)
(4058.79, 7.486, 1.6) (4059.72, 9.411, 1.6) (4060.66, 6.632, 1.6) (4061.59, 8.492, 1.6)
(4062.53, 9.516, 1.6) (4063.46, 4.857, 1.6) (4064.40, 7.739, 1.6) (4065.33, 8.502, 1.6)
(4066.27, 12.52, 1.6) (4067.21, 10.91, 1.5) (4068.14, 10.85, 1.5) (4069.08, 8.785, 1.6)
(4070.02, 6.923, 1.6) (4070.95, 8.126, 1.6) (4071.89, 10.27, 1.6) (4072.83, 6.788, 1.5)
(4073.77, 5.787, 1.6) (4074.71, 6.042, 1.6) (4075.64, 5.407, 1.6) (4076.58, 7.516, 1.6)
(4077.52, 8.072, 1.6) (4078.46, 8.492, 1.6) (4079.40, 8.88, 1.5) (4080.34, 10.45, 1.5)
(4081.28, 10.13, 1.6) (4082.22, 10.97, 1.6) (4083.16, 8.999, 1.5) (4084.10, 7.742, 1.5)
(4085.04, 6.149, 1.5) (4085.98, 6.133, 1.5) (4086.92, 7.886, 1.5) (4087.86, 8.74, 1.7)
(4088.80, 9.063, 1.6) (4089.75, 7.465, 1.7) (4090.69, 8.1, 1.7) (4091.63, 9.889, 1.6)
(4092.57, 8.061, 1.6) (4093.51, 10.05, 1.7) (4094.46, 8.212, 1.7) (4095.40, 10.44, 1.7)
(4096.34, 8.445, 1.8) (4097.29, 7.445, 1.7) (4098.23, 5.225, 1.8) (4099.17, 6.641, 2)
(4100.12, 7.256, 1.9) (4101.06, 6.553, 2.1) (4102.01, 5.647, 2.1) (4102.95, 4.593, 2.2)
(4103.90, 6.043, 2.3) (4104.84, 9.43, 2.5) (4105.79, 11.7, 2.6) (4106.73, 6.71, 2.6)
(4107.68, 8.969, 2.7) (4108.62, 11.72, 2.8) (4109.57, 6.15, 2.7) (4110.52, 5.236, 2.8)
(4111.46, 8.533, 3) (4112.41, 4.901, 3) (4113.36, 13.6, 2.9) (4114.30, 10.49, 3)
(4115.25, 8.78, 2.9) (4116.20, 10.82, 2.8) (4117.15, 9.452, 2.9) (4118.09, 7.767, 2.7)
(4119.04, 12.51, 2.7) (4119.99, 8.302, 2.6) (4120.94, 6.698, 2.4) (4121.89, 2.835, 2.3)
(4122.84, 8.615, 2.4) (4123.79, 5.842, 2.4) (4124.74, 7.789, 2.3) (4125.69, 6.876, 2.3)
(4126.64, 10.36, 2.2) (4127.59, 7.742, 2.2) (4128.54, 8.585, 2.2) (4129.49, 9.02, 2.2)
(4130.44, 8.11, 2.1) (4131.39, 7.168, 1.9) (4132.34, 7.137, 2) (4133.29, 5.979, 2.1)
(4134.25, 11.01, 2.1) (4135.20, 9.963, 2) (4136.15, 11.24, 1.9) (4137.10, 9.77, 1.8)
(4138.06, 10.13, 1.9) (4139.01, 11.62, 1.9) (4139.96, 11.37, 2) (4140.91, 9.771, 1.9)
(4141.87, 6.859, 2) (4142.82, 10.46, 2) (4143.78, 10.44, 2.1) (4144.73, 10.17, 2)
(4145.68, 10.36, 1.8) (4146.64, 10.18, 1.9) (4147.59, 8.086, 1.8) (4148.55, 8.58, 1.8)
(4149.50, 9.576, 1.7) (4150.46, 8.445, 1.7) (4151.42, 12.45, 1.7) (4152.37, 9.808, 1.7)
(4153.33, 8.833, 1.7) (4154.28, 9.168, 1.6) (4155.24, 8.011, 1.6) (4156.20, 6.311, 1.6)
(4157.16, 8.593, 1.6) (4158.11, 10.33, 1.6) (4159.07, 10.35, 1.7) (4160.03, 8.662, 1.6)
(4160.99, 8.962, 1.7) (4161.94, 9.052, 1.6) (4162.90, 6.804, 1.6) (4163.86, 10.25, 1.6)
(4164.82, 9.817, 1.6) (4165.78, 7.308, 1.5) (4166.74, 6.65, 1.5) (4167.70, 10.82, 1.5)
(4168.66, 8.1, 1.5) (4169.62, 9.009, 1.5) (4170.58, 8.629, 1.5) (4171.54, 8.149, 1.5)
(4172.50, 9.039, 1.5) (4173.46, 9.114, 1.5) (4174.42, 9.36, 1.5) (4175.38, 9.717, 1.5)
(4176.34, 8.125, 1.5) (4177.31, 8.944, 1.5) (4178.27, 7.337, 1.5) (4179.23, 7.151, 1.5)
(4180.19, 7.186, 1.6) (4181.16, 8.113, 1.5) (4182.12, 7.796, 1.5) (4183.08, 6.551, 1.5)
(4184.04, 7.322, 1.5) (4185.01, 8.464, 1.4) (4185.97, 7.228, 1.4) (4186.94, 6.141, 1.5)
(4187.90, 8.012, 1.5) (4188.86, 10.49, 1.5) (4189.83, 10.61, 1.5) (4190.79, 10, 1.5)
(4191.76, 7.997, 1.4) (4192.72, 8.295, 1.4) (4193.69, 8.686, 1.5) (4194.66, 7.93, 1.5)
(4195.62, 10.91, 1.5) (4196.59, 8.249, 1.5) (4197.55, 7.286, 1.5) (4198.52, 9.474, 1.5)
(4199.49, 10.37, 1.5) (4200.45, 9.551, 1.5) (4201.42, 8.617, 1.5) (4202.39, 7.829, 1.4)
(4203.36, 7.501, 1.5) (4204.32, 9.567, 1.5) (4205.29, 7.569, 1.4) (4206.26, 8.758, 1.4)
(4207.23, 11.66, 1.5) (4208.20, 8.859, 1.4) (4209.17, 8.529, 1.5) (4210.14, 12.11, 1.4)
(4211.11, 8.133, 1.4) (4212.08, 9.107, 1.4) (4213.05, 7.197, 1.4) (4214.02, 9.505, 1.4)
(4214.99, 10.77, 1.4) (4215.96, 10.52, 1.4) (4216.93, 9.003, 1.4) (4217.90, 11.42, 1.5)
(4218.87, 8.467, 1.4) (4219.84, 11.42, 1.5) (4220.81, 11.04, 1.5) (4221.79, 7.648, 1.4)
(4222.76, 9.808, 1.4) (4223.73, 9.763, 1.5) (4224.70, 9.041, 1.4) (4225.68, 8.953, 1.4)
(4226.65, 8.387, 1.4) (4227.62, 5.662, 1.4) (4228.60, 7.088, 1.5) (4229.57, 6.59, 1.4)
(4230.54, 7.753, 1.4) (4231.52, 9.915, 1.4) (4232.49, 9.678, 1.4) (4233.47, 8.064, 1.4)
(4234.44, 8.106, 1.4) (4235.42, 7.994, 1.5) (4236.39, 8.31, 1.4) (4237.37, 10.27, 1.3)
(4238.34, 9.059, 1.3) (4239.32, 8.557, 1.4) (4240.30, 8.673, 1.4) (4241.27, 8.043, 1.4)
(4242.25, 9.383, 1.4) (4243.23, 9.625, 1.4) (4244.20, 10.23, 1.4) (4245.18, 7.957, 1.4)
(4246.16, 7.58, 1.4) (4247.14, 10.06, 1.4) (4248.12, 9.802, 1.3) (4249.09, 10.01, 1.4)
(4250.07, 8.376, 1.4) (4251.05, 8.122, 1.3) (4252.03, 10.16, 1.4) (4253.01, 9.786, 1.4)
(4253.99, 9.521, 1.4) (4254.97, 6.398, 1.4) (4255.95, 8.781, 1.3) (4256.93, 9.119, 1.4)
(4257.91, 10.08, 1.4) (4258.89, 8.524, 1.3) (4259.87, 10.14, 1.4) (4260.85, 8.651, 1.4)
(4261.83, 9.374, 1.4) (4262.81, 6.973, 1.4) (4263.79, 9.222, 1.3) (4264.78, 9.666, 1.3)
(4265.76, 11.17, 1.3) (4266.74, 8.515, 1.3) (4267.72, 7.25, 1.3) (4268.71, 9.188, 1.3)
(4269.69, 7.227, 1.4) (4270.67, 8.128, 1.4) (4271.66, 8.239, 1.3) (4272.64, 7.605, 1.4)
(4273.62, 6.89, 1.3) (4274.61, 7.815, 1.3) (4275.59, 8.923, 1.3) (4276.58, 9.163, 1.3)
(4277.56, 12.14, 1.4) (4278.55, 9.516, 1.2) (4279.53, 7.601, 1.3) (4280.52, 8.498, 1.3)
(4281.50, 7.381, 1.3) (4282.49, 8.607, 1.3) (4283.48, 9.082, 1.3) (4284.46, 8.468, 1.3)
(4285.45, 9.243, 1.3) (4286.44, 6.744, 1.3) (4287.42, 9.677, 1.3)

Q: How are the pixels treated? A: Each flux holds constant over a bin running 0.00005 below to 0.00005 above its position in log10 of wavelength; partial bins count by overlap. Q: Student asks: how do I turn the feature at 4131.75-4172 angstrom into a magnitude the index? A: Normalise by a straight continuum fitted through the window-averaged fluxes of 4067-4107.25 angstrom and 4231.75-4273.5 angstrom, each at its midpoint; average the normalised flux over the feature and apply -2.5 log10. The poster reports -0.11 mag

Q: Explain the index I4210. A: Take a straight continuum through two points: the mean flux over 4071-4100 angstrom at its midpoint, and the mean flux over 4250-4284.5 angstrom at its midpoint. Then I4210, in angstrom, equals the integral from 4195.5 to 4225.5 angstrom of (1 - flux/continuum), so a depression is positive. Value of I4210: -2.7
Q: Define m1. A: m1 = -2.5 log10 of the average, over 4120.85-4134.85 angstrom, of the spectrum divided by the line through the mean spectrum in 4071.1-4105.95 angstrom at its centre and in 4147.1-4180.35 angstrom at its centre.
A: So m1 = 0.102 mag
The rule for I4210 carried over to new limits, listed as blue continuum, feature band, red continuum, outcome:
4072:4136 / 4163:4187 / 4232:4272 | 0.6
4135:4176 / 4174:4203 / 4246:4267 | 2.5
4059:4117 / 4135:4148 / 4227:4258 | -2.5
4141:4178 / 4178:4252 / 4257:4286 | 0.8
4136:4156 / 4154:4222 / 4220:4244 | 2.8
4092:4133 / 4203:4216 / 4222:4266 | -0.9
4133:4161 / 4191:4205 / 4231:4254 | 0.8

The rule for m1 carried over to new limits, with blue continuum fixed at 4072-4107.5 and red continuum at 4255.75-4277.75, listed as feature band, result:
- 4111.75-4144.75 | -0.10 mag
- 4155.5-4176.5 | -0.06 mag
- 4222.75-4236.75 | 0.04 mag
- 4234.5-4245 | -0.04 mag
